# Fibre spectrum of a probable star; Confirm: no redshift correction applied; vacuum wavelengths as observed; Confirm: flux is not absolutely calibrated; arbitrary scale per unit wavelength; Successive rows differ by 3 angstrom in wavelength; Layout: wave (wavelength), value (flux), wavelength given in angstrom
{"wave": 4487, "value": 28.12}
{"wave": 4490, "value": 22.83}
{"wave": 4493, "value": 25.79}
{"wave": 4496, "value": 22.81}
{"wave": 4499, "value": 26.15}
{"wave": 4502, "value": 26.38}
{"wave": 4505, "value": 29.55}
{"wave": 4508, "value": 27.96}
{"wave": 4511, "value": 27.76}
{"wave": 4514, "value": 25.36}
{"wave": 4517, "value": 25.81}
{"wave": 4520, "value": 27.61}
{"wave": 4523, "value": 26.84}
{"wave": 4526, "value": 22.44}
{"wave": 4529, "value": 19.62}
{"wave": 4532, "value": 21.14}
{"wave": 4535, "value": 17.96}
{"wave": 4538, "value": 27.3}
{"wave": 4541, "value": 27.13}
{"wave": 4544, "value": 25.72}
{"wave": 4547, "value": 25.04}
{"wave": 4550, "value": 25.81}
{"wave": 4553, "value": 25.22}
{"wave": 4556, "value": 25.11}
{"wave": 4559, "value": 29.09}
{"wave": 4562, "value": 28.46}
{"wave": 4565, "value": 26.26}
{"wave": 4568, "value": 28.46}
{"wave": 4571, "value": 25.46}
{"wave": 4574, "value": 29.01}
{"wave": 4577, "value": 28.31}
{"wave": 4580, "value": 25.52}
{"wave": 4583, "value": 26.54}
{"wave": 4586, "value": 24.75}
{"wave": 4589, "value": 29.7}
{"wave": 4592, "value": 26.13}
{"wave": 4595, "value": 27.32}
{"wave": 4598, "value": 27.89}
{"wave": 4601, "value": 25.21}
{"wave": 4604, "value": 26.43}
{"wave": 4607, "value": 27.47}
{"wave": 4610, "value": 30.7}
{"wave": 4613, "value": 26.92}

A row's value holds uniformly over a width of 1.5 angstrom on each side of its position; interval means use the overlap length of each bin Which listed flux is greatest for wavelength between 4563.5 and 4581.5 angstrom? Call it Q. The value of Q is 29.01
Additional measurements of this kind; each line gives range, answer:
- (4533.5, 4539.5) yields 27.3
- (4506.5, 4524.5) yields 27.96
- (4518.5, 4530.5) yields 27.61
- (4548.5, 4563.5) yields 29.09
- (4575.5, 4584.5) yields 28.31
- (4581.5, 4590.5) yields 29.7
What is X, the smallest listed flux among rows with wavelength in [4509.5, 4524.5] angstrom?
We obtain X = 25.36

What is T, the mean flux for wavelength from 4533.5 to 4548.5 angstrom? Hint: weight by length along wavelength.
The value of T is 24.6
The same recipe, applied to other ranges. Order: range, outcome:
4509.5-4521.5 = 26.6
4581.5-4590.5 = 27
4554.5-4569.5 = 27.5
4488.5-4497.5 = 23.8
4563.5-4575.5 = 27.3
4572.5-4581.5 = 27.6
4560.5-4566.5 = 27.4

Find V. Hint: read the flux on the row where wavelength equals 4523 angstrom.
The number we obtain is 26.84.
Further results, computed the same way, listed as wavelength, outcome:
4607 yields 27.47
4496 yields 22.81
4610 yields 30.7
